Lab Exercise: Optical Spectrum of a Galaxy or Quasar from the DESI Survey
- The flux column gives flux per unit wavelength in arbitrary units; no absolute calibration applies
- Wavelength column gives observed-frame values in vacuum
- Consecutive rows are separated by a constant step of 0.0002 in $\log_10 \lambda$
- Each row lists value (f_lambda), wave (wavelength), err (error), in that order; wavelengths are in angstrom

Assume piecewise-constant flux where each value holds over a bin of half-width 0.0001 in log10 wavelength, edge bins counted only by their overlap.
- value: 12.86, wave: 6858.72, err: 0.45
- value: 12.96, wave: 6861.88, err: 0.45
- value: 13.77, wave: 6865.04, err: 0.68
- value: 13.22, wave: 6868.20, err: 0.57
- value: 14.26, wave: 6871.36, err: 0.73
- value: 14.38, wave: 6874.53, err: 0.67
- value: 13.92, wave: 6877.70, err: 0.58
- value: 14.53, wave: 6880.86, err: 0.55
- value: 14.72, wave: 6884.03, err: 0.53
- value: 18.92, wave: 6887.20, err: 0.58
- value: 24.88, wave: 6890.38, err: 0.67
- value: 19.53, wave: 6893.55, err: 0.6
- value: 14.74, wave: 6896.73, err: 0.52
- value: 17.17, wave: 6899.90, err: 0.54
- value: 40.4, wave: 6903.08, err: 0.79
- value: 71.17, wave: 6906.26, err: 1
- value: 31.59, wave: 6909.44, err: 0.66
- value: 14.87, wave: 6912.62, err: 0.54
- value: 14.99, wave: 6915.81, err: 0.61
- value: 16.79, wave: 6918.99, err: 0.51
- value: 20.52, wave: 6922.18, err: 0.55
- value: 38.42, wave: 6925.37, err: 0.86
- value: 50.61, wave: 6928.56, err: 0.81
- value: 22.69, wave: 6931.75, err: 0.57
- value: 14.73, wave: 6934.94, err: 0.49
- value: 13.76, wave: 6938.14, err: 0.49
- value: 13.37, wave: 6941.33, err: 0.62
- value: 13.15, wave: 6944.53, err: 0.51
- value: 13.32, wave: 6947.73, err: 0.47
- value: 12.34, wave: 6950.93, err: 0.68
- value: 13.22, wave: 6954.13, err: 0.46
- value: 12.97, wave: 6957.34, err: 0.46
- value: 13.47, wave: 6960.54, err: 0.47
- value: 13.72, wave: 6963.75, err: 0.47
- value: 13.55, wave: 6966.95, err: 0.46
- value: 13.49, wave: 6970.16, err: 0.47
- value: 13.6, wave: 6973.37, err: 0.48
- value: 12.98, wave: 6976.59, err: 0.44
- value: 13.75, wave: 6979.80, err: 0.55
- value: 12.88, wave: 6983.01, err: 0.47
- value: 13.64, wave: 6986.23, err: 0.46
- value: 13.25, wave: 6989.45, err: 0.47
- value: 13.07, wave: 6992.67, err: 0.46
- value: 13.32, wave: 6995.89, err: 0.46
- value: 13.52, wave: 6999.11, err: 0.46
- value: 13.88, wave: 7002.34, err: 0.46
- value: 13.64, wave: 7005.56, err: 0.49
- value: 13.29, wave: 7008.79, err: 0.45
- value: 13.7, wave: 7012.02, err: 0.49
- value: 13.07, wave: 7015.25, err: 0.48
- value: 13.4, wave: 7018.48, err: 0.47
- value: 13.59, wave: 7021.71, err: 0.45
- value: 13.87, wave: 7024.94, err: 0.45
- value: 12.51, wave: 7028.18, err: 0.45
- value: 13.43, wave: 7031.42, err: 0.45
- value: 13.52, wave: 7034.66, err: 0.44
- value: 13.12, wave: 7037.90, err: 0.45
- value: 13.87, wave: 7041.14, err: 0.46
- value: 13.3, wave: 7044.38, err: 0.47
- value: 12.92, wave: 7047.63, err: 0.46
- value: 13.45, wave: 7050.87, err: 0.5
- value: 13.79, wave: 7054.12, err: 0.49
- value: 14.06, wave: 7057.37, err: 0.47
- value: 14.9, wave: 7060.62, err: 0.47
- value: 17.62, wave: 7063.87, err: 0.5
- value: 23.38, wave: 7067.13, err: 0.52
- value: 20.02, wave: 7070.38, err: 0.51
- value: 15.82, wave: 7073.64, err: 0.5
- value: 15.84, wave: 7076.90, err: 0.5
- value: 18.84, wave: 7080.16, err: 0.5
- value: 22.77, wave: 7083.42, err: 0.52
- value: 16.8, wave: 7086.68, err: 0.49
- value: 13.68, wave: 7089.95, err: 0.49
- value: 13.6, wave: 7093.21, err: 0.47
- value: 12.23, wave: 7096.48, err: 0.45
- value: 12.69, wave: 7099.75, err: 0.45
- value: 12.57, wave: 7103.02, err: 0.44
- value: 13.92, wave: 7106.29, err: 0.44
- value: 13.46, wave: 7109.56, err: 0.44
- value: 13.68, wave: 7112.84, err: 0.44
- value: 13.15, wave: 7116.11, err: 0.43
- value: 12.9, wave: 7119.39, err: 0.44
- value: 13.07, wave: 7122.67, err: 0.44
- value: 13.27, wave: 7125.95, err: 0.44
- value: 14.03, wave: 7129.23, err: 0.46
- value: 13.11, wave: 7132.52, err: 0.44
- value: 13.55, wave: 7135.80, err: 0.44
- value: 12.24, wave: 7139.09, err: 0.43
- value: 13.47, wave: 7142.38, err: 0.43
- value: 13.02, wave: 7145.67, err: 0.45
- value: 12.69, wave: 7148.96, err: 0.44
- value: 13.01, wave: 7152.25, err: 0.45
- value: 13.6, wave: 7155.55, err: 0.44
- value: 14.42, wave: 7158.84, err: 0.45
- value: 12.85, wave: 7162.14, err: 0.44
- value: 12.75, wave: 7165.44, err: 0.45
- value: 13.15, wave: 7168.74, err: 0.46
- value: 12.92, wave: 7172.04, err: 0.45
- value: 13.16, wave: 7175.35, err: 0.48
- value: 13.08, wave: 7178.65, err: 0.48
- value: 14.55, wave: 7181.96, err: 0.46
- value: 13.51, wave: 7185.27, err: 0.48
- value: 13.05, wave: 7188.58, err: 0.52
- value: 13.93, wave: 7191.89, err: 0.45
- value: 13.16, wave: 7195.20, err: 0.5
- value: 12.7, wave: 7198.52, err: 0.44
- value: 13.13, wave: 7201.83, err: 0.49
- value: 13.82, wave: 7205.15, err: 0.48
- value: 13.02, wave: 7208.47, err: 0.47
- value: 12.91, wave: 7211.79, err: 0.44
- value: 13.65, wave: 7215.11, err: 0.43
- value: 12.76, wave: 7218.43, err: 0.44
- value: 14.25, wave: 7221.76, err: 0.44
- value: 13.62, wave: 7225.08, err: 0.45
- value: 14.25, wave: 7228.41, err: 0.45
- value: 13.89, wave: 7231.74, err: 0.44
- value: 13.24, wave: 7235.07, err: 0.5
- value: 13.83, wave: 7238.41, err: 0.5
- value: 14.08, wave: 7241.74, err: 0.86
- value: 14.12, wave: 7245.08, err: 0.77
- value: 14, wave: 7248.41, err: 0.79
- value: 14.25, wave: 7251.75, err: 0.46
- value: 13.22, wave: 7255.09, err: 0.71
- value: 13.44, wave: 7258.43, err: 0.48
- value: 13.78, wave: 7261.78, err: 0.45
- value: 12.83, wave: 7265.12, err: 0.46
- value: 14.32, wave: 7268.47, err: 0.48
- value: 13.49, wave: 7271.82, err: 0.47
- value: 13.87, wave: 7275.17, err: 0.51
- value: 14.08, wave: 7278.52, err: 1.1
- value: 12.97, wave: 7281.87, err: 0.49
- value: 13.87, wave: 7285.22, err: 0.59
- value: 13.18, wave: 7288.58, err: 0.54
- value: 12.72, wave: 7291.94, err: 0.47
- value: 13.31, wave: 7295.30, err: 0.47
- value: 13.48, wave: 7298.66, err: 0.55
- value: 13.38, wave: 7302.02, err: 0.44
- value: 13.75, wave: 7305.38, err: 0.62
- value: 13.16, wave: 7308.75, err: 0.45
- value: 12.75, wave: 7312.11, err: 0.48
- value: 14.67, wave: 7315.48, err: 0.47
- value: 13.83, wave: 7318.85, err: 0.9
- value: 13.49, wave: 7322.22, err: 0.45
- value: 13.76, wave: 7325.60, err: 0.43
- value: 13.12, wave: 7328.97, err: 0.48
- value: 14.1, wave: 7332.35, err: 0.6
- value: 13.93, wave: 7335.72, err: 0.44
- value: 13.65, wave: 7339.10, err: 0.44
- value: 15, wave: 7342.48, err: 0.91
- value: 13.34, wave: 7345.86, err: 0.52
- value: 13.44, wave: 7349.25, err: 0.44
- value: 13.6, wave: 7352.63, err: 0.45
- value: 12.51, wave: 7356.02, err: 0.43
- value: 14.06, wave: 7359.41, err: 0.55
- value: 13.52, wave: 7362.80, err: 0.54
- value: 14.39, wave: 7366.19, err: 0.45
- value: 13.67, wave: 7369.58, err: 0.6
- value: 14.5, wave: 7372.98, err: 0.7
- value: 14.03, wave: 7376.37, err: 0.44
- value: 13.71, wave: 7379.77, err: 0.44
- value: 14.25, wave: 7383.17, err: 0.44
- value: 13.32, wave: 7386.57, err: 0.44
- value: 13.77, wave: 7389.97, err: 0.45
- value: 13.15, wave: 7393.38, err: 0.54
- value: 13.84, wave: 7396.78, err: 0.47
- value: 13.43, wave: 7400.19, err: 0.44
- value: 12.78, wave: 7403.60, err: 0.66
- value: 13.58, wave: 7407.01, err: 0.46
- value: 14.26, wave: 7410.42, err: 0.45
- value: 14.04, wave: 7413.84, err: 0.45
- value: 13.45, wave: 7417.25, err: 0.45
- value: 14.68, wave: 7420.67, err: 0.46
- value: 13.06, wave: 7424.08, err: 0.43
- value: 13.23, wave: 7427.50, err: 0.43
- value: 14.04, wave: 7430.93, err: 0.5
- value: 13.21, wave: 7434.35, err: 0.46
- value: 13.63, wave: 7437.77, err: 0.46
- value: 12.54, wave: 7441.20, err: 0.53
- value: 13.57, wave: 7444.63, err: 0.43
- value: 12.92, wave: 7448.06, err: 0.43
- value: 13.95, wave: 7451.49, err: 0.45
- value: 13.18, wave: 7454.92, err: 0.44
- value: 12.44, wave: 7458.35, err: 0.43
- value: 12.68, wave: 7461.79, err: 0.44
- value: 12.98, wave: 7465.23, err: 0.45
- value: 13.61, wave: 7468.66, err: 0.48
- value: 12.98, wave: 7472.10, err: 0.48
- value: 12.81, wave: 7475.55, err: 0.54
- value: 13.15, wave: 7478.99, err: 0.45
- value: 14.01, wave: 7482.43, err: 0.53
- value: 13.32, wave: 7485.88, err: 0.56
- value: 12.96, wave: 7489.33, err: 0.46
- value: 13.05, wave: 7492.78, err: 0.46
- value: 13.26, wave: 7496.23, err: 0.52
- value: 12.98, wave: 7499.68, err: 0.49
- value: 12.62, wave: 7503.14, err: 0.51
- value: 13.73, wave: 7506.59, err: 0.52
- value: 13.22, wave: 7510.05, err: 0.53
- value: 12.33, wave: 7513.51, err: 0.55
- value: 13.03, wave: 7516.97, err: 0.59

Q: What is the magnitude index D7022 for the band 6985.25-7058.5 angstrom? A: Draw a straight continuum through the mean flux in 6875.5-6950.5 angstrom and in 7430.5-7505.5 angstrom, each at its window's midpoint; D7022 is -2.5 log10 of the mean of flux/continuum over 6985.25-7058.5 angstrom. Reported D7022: 0.48 mag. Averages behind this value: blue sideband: 22.8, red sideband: 13.2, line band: 13.4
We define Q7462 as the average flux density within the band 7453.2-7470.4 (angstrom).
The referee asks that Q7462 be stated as 13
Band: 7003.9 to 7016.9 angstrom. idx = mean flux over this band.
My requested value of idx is 13.4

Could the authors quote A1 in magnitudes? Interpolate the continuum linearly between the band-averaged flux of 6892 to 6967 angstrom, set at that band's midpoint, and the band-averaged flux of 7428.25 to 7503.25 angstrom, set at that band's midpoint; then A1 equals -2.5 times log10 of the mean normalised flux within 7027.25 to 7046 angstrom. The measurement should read 0.448 mag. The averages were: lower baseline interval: 21.9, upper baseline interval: 13.2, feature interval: 13.3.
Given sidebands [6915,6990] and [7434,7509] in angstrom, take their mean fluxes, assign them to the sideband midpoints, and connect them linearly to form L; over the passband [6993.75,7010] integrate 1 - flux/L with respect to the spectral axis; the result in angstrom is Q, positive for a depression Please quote 3.0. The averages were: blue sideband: 16.9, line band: 13.5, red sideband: 13.2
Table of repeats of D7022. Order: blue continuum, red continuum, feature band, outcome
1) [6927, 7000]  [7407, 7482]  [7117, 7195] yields 0.103 mag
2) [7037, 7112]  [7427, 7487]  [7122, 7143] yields 0.136 mag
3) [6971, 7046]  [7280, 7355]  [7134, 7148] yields 0.034 mag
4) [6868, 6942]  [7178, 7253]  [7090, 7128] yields 0.265 mag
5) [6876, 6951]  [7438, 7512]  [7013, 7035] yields 0.485 mag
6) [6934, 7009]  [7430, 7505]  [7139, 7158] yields 0.016 mag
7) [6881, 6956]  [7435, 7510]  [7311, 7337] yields 0.147 mag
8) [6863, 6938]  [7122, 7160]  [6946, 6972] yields 0.473 mag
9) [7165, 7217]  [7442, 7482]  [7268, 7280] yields -0.052 mag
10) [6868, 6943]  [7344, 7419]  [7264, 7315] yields 0.150 mag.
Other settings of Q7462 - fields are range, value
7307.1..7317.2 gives 13.5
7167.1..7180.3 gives 13.1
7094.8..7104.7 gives 12.5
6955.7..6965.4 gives 13.4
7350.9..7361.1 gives 13.4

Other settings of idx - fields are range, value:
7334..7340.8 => 13.8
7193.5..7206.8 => 13.2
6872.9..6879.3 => 14.2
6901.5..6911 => 47.8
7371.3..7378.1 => 14.3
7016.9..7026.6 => 13.6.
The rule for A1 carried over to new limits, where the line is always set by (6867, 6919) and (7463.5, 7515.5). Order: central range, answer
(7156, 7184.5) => 0.32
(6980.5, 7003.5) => 0.47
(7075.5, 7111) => 0.25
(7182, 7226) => 0.28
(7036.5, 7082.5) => 0.22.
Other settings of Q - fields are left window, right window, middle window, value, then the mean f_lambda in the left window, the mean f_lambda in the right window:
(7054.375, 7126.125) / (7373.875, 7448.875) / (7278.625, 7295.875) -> 1.2 angstrom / 15.4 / 13.6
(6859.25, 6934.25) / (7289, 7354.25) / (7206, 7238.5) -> 4.6 angstrom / 22.8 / 13.6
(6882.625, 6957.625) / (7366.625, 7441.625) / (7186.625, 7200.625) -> 3.5 angstrom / 22.6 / 13.7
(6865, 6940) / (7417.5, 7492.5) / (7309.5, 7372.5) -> 6.3 angstrom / 22.9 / 13.3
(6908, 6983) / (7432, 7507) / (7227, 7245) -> 1.6 angstrom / 17.8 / 13.2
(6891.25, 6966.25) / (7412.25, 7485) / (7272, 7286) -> 2.2 angstrom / 22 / 13.3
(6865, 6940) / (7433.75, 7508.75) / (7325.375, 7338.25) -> 1.5 angstrom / 22.9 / 13.2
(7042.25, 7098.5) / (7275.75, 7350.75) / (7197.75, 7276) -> 4.0 angstrom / 16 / 13.6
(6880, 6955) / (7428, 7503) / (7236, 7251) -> 2.7 angstrom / 22.7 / 13.2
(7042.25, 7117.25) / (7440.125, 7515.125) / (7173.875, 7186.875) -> 1.0 angstrom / 15.3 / 13.1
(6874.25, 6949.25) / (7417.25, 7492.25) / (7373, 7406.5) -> 1.8 angstrom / 22.8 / 13.3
